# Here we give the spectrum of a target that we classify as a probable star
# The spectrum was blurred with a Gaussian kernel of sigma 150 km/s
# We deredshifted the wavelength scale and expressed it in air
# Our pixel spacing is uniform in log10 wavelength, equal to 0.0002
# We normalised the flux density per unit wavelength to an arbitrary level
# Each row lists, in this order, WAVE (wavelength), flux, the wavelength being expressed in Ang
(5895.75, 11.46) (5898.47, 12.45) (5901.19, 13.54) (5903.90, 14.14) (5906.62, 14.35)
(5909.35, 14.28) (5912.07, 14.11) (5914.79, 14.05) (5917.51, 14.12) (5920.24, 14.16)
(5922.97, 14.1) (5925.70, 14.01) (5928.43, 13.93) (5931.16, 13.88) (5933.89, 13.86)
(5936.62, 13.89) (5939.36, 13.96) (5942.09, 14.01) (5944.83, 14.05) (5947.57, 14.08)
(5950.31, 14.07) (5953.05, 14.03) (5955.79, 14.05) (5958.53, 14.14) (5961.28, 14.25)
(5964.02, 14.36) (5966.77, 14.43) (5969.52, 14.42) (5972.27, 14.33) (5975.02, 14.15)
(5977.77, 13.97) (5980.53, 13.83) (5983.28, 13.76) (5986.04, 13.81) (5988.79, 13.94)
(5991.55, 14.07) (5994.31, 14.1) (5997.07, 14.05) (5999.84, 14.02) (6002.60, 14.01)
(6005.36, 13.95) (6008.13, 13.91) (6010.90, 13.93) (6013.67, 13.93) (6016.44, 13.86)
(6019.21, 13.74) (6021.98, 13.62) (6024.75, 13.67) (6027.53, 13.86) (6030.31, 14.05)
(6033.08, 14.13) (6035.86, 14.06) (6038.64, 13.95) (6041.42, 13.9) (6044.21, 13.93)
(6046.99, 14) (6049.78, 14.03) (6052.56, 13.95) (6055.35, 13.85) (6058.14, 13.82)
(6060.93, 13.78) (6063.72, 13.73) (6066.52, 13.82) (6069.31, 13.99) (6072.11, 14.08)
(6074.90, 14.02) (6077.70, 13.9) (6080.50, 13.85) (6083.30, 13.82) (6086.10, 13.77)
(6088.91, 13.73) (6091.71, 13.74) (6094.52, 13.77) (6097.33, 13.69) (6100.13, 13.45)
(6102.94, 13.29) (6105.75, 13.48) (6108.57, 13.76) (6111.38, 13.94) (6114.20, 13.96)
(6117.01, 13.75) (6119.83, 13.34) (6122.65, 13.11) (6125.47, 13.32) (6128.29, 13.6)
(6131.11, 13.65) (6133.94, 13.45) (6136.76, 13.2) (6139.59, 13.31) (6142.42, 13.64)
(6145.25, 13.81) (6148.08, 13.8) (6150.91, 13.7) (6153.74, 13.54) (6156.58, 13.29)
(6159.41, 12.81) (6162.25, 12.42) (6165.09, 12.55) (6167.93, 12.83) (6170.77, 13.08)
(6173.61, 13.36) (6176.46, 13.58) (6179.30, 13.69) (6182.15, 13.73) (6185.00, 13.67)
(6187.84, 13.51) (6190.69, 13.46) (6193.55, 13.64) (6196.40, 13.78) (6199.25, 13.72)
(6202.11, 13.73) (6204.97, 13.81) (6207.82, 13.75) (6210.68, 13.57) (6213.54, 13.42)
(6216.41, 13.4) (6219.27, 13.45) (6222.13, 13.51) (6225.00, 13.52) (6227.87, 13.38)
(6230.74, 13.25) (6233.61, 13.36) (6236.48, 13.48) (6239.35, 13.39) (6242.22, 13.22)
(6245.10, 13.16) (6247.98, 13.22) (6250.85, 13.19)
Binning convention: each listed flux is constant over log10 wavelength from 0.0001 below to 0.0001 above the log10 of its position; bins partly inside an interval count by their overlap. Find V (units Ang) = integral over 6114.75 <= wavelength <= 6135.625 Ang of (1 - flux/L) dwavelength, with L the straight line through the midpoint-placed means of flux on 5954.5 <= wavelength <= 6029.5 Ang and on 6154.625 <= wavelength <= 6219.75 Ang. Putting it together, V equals 0.2 Ang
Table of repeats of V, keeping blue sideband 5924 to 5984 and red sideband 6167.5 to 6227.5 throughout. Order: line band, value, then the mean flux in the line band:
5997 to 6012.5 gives 0.0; 14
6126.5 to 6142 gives 0.3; 13.5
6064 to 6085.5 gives -0.2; 13.9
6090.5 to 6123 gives 0.3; 13.6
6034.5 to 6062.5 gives -0.1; 13.9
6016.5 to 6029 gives 0.2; 13.7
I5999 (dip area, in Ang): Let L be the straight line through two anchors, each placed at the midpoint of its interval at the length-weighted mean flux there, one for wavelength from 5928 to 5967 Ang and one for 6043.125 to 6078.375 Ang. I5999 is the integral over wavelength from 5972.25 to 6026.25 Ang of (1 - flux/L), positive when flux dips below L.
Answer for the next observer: 0.28 Ang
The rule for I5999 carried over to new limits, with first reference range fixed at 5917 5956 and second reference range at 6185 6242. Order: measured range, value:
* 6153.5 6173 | 1.01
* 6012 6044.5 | -0.10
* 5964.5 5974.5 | -0.30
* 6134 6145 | 0.18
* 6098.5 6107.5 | 0.19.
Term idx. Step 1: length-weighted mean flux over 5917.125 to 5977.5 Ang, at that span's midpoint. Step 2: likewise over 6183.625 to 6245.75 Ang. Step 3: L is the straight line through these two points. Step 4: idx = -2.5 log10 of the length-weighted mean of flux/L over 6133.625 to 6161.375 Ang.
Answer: 0.018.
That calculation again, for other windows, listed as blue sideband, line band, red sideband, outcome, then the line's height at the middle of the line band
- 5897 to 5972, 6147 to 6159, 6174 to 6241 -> 0.01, 13.6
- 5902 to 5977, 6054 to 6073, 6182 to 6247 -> 0.00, 13.8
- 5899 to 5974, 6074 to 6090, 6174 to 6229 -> 0.00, 13.8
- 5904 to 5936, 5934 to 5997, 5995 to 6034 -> -0.01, 14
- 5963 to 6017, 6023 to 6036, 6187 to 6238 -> 0.00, 14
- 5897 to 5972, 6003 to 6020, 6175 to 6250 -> 0.00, 13.9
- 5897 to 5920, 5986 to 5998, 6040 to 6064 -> -0.01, 13.9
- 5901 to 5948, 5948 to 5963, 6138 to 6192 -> -0.01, 14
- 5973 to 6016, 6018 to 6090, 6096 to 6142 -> -0.01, 13.8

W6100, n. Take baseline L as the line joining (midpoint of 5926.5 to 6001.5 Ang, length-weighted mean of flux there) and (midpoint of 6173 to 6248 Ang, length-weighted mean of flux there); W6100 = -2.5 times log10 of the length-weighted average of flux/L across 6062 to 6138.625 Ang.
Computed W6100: 0.01 mag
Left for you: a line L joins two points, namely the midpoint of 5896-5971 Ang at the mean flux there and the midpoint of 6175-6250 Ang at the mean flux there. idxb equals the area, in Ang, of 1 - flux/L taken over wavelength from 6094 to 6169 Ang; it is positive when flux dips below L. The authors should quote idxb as 1.3 Ang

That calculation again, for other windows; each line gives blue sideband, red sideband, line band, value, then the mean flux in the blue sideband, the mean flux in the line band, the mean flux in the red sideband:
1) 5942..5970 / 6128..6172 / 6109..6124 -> -0.22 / 14.2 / 13.6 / 13.3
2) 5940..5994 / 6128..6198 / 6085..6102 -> -0.04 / 14.1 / 13.7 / 13.4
